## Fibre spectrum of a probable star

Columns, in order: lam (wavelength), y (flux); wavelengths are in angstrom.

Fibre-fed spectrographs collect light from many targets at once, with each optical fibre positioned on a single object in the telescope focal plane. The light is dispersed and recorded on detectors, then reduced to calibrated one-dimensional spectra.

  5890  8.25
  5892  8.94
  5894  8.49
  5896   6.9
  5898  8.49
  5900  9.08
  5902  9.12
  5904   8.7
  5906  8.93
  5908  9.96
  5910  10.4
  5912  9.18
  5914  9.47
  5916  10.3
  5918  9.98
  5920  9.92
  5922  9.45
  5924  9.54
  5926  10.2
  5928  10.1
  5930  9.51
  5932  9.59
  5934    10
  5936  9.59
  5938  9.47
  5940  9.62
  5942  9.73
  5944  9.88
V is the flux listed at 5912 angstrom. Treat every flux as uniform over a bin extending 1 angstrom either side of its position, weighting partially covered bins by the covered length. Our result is 9.18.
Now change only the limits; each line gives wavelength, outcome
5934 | 10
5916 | 10.3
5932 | 9.59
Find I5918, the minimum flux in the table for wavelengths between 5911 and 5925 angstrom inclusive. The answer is 9.18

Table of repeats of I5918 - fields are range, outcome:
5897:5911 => 8.49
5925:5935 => 9.51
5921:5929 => 9.45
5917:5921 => 9.92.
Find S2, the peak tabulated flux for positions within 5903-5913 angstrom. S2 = 10.4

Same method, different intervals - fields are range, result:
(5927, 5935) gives 10.1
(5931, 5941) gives 10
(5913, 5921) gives 10.3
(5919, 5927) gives 10.2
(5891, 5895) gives 8.94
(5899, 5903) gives 9.12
